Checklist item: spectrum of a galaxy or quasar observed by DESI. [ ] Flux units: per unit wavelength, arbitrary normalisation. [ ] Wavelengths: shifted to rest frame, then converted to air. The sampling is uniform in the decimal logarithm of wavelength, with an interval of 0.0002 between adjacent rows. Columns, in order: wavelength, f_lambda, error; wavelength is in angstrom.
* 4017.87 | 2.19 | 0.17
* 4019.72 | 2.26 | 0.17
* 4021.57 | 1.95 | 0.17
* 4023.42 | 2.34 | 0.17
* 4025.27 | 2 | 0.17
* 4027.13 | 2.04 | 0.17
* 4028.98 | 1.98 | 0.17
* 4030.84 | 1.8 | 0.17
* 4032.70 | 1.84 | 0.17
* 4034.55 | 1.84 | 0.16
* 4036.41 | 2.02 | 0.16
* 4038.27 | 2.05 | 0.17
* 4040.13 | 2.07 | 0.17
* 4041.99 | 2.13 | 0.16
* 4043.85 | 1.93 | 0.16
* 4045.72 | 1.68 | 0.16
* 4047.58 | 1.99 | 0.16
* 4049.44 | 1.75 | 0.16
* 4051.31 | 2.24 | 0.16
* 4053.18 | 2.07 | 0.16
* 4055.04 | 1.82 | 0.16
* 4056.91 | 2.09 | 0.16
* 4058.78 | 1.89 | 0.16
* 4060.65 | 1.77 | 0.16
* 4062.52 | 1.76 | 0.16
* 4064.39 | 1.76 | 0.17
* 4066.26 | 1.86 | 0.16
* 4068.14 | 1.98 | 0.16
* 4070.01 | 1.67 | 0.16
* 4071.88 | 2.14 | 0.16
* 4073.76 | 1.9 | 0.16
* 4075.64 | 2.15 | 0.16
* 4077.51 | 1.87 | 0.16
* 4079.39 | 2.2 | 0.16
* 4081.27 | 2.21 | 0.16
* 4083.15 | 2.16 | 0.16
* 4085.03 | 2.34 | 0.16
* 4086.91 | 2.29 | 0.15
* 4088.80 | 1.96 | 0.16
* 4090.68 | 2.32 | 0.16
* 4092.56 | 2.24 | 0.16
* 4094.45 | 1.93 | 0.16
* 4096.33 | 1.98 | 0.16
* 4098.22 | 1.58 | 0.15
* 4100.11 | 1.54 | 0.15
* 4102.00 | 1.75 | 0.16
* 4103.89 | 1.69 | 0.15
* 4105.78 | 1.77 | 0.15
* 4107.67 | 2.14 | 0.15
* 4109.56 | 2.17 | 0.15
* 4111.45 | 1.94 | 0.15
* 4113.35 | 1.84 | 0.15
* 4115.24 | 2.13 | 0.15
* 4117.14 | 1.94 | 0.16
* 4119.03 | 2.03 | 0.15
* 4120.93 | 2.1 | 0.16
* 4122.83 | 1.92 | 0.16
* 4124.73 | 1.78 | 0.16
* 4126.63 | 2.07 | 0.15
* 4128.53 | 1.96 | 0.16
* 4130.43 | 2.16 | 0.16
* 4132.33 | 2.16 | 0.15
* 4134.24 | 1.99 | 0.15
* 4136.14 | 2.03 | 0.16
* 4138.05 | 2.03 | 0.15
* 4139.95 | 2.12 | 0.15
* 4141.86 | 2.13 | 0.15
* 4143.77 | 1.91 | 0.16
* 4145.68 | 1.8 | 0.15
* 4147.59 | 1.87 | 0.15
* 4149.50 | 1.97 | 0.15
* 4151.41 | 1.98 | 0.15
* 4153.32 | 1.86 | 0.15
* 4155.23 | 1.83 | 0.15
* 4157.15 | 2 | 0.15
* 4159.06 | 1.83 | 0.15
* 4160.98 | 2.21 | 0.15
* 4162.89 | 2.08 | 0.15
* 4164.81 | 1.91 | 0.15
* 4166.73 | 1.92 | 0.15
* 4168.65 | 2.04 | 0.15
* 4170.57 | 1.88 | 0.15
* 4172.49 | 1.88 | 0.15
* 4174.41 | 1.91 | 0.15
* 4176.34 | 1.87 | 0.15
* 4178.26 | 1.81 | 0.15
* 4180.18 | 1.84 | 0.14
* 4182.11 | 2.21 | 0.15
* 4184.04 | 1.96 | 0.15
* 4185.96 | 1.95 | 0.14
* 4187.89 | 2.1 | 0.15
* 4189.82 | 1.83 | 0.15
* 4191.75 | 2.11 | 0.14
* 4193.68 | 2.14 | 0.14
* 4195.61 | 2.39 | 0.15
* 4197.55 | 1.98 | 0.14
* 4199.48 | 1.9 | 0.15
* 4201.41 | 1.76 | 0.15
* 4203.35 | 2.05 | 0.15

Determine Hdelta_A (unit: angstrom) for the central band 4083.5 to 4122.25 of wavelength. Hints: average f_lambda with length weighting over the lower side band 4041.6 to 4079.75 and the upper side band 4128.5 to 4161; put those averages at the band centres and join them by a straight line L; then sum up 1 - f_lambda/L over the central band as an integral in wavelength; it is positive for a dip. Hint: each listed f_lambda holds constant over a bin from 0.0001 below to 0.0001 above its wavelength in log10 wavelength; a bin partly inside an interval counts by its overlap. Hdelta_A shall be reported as -0.57 angstrom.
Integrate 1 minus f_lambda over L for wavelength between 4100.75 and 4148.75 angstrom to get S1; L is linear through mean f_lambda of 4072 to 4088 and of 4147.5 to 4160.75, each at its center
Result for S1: 0.79 angstrom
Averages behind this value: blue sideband 2.14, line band 1.97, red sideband 1.93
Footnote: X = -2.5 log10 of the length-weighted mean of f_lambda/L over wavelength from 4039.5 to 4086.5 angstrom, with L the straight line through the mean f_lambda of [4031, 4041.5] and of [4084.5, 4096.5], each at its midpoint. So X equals 0.04 mag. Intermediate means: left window 1.96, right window 2.16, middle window 1.98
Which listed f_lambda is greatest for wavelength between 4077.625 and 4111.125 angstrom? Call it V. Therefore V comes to 2.34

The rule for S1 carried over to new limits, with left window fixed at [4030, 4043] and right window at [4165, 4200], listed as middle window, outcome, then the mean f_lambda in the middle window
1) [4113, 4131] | -0.16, 1.99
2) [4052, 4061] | 0.10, 1.95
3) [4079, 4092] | -1.59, 2.21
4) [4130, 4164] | -0.26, 1.99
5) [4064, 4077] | 0.28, 1.93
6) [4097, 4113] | 1.20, 1.83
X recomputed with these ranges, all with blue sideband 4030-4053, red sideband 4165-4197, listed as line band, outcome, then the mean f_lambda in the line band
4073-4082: -0.058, 2.07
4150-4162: 0.015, 1.95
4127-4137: -0.047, 2.06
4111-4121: -0.011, 1.99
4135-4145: -0.032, 2.04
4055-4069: 0.050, 1.87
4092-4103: 0.083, 1.82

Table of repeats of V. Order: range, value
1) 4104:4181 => 2.21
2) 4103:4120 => 2.17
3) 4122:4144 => 2.16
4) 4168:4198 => 2.39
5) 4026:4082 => 2.24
